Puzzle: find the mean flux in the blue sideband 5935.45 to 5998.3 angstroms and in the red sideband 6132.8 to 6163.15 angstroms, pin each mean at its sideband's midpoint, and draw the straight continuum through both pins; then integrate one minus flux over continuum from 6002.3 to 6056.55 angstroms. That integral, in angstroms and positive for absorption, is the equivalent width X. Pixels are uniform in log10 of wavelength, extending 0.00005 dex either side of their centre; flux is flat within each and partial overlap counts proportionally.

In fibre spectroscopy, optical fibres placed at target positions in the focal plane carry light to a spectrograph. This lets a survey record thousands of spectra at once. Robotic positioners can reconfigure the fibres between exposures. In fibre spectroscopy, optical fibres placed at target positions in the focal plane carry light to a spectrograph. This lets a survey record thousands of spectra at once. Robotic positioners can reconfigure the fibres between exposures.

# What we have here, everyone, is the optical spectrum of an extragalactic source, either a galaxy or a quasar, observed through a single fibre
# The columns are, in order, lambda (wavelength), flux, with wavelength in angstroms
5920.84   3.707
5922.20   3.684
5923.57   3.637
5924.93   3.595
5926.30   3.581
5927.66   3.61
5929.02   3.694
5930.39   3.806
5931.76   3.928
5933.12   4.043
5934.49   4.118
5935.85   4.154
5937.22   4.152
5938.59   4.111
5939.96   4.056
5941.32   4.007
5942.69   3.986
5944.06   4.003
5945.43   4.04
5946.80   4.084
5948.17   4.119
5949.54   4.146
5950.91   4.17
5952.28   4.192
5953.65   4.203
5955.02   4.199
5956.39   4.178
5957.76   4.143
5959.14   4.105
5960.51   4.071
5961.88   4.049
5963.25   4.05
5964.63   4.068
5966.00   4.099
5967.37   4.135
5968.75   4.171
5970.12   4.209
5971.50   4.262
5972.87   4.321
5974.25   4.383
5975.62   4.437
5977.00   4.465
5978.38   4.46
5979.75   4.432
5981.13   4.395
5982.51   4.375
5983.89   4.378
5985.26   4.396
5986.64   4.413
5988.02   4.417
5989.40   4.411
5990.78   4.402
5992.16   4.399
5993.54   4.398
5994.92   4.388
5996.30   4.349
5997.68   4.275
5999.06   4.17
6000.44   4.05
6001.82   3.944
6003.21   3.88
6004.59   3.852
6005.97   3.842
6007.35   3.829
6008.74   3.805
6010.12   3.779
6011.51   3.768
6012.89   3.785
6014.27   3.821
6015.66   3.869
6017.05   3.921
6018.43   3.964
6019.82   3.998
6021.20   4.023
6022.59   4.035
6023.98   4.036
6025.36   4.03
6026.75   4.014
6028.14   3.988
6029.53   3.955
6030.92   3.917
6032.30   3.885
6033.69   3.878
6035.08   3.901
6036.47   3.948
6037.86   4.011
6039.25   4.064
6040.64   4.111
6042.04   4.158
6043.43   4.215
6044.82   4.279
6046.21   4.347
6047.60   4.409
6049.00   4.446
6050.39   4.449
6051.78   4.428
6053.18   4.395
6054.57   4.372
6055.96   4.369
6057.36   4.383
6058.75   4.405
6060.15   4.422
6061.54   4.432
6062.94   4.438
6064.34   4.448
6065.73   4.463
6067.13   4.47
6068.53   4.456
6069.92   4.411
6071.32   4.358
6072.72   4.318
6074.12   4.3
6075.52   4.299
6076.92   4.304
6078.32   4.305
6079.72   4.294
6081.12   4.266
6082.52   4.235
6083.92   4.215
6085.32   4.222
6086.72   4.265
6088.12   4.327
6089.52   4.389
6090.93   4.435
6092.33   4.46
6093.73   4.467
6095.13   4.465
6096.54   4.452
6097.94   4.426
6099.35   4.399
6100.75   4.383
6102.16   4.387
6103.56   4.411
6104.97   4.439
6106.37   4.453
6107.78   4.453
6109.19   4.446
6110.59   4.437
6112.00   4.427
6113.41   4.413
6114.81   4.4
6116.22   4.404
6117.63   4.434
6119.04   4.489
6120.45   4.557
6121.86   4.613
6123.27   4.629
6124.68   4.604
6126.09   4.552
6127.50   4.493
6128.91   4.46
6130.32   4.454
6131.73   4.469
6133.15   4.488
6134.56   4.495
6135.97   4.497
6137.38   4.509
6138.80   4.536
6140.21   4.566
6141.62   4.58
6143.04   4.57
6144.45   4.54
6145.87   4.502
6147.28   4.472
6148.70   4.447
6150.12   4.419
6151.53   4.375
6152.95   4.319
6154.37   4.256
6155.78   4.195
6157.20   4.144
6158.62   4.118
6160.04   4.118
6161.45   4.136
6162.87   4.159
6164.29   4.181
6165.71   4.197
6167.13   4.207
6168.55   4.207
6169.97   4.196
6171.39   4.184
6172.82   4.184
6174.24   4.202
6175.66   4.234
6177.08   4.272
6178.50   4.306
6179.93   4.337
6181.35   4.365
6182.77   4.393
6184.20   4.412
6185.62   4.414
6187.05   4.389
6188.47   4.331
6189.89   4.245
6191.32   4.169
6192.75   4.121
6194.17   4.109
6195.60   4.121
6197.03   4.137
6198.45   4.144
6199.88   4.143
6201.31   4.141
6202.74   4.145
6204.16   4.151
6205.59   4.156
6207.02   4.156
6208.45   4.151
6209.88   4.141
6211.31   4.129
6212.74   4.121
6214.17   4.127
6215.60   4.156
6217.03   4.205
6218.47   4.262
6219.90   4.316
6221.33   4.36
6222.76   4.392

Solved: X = 3.1 angstroms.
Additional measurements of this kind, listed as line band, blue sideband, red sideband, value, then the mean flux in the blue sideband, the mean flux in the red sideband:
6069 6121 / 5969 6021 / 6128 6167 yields -0.94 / 4.17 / 4.38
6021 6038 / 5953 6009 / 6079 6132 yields 1.31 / 4.22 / 4.42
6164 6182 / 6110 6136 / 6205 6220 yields 0.30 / 4.49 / 4.17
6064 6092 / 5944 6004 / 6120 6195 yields -0.23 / 4.23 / 4.36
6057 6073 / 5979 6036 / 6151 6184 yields -1.10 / 4.08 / 4.23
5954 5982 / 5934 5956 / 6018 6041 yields -1.08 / 4.11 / 3.98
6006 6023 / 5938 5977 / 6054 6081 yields 1.55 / 4.15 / 4.38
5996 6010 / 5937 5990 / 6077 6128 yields 0.95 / 4.21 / 4.42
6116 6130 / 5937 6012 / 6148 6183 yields -0.98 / 4.17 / 4.24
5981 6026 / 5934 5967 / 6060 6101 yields 1.21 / 4.11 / 4.37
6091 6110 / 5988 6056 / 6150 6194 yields -1.18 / 4.09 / 4.25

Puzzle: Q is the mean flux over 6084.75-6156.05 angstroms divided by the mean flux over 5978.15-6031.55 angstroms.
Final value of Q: 1.08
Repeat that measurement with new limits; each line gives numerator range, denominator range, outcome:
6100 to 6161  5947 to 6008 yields 1.05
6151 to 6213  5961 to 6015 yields 1.01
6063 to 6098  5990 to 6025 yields 1.08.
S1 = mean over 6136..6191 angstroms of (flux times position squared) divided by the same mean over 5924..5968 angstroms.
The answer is 1.15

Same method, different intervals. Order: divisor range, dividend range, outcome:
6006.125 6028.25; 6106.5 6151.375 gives 1.19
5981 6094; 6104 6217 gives 1.07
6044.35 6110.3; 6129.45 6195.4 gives 1.01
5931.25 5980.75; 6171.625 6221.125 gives 1.10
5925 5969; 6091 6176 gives 1.16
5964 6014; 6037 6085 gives 1.06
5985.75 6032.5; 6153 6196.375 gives 1.10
